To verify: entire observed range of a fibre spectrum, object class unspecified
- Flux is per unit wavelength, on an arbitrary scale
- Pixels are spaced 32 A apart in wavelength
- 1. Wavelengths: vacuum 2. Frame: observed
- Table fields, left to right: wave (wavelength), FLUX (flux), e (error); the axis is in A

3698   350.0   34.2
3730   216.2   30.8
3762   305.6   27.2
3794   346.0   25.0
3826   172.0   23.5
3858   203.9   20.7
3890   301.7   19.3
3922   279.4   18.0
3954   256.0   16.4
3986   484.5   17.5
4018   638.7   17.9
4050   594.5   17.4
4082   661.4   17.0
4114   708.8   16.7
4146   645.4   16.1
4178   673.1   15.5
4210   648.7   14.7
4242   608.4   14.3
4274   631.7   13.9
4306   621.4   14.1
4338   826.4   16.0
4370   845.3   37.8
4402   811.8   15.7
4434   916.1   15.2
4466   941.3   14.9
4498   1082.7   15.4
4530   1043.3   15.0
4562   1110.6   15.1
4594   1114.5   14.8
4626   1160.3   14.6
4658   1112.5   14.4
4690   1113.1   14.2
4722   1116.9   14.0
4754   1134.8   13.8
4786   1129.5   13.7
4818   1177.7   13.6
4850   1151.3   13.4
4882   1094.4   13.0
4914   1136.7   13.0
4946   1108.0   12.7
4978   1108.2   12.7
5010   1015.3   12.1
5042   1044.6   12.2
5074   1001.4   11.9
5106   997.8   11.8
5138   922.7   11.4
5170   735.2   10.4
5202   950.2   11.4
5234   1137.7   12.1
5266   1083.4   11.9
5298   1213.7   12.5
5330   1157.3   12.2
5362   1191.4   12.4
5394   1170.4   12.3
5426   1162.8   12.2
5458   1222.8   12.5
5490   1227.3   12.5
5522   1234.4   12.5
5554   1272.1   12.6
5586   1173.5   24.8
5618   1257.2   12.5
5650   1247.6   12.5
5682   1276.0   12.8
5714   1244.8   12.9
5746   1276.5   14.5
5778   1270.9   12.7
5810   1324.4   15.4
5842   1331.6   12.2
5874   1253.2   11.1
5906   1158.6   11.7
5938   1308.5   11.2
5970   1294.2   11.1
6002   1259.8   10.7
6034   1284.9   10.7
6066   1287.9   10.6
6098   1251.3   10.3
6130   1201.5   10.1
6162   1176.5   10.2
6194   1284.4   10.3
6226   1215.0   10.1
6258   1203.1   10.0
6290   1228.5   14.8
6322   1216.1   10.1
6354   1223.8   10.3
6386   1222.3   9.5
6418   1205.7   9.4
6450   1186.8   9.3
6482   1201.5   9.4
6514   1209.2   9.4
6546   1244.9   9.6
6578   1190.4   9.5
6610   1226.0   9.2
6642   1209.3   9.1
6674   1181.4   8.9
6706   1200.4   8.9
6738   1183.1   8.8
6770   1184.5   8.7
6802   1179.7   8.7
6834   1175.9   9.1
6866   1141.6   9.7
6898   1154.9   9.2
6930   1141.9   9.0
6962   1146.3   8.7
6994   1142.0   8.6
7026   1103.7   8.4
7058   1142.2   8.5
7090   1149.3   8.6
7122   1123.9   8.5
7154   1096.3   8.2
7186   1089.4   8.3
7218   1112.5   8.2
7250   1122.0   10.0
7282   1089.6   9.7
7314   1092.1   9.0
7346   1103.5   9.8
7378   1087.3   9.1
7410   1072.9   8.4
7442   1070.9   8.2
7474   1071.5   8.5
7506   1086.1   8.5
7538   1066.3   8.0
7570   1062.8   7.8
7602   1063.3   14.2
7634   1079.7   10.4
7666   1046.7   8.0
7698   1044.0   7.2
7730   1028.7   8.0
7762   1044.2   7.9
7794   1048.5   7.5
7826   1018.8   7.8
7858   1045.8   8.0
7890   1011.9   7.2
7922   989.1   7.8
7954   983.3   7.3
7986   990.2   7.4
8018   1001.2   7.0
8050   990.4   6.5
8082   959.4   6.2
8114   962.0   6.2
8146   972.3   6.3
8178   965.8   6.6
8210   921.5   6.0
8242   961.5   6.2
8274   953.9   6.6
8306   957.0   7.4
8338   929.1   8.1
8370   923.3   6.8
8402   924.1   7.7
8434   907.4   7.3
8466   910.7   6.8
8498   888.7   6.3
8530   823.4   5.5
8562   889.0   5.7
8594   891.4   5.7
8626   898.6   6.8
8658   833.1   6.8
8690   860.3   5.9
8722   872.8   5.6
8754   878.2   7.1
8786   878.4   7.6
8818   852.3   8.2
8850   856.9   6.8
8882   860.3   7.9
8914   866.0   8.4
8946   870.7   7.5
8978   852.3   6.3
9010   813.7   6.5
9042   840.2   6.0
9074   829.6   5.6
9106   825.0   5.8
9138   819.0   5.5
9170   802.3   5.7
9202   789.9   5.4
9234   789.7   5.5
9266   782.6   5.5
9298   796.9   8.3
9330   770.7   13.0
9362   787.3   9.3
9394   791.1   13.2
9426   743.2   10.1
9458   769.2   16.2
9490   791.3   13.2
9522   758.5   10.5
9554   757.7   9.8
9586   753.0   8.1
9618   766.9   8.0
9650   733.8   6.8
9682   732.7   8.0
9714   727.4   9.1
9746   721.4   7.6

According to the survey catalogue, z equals 0.000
